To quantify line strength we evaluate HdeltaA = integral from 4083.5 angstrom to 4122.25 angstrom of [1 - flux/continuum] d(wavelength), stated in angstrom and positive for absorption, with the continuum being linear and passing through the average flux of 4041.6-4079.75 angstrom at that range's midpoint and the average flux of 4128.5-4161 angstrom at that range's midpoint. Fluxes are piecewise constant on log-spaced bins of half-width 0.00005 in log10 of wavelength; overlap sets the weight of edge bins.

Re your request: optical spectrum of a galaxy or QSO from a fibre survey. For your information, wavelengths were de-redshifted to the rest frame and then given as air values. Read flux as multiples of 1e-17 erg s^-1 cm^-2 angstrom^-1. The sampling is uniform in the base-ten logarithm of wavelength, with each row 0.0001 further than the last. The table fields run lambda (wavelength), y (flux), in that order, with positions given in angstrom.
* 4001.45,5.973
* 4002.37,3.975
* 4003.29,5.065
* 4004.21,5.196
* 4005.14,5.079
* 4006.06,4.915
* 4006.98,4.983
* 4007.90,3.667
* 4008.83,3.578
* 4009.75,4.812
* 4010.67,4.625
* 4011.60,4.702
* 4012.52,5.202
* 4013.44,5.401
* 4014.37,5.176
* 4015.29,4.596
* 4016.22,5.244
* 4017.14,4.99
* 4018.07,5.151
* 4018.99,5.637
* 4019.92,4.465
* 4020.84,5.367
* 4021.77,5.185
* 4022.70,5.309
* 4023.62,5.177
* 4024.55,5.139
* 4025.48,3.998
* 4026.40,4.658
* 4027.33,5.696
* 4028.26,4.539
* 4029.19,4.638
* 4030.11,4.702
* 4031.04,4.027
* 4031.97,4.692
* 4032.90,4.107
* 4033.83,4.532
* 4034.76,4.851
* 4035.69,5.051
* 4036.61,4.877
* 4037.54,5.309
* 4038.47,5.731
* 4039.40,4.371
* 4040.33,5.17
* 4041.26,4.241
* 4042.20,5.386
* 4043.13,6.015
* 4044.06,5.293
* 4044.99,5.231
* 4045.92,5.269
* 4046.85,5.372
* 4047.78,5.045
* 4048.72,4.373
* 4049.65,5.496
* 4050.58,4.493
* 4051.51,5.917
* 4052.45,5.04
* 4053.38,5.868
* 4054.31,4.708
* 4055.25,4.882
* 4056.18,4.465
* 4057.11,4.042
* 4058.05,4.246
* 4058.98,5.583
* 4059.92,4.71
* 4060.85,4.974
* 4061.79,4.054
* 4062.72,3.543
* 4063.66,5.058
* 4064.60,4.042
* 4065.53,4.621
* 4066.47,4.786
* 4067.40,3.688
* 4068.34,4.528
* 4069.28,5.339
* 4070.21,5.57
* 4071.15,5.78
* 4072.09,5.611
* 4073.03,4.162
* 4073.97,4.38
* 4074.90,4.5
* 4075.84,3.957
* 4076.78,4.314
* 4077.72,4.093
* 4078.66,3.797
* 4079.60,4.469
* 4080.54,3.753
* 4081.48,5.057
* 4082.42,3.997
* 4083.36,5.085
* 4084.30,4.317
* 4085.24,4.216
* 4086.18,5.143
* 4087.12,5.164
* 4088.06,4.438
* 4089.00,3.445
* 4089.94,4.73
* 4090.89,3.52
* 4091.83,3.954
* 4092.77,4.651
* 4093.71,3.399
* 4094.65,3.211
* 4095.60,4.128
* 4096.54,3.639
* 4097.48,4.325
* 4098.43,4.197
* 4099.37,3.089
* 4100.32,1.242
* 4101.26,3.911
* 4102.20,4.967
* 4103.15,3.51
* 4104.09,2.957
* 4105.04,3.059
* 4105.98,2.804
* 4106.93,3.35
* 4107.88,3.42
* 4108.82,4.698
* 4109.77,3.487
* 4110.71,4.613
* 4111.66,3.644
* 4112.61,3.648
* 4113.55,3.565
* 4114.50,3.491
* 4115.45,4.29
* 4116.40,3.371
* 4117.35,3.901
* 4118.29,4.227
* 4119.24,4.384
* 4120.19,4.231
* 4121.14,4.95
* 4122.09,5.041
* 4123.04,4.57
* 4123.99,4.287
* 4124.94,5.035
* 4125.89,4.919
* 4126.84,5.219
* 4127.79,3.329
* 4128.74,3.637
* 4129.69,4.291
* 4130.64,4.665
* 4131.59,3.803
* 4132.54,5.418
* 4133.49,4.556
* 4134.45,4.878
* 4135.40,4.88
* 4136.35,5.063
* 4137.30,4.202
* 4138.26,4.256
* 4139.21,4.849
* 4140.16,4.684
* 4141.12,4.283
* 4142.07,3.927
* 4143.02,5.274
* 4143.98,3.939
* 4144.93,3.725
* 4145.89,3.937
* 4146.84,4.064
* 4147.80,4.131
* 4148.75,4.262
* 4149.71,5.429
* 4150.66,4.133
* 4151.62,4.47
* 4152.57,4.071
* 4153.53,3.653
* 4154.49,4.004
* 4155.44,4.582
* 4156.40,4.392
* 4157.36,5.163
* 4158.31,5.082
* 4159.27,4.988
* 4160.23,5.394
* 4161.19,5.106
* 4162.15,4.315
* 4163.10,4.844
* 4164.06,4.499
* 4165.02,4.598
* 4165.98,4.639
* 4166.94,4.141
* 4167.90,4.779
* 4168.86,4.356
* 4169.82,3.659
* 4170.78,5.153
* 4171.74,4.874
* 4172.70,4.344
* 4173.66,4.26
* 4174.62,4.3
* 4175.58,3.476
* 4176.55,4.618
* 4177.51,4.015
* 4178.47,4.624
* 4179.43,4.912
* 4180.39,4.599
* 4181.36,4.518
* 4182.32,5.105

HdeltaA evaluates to 6.1 angstrom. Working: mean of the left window 4.8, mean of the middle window 3.91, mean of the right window 4.48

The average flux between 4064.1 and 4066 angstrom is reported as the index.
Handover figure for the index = 4.34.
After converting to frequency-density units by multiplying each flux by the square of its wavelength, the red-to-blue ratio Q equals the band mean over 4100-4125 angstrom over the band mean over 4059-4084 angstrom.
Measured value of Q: 0.87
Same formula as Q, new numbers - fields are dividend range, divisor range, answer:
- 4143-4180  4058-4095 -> 1.04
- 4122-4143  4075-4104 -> 1.15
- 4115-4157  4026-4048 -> 0.93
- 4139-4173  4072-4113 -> 1.16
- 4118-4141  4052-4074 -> 0.99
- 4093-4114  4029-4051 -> 0.75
